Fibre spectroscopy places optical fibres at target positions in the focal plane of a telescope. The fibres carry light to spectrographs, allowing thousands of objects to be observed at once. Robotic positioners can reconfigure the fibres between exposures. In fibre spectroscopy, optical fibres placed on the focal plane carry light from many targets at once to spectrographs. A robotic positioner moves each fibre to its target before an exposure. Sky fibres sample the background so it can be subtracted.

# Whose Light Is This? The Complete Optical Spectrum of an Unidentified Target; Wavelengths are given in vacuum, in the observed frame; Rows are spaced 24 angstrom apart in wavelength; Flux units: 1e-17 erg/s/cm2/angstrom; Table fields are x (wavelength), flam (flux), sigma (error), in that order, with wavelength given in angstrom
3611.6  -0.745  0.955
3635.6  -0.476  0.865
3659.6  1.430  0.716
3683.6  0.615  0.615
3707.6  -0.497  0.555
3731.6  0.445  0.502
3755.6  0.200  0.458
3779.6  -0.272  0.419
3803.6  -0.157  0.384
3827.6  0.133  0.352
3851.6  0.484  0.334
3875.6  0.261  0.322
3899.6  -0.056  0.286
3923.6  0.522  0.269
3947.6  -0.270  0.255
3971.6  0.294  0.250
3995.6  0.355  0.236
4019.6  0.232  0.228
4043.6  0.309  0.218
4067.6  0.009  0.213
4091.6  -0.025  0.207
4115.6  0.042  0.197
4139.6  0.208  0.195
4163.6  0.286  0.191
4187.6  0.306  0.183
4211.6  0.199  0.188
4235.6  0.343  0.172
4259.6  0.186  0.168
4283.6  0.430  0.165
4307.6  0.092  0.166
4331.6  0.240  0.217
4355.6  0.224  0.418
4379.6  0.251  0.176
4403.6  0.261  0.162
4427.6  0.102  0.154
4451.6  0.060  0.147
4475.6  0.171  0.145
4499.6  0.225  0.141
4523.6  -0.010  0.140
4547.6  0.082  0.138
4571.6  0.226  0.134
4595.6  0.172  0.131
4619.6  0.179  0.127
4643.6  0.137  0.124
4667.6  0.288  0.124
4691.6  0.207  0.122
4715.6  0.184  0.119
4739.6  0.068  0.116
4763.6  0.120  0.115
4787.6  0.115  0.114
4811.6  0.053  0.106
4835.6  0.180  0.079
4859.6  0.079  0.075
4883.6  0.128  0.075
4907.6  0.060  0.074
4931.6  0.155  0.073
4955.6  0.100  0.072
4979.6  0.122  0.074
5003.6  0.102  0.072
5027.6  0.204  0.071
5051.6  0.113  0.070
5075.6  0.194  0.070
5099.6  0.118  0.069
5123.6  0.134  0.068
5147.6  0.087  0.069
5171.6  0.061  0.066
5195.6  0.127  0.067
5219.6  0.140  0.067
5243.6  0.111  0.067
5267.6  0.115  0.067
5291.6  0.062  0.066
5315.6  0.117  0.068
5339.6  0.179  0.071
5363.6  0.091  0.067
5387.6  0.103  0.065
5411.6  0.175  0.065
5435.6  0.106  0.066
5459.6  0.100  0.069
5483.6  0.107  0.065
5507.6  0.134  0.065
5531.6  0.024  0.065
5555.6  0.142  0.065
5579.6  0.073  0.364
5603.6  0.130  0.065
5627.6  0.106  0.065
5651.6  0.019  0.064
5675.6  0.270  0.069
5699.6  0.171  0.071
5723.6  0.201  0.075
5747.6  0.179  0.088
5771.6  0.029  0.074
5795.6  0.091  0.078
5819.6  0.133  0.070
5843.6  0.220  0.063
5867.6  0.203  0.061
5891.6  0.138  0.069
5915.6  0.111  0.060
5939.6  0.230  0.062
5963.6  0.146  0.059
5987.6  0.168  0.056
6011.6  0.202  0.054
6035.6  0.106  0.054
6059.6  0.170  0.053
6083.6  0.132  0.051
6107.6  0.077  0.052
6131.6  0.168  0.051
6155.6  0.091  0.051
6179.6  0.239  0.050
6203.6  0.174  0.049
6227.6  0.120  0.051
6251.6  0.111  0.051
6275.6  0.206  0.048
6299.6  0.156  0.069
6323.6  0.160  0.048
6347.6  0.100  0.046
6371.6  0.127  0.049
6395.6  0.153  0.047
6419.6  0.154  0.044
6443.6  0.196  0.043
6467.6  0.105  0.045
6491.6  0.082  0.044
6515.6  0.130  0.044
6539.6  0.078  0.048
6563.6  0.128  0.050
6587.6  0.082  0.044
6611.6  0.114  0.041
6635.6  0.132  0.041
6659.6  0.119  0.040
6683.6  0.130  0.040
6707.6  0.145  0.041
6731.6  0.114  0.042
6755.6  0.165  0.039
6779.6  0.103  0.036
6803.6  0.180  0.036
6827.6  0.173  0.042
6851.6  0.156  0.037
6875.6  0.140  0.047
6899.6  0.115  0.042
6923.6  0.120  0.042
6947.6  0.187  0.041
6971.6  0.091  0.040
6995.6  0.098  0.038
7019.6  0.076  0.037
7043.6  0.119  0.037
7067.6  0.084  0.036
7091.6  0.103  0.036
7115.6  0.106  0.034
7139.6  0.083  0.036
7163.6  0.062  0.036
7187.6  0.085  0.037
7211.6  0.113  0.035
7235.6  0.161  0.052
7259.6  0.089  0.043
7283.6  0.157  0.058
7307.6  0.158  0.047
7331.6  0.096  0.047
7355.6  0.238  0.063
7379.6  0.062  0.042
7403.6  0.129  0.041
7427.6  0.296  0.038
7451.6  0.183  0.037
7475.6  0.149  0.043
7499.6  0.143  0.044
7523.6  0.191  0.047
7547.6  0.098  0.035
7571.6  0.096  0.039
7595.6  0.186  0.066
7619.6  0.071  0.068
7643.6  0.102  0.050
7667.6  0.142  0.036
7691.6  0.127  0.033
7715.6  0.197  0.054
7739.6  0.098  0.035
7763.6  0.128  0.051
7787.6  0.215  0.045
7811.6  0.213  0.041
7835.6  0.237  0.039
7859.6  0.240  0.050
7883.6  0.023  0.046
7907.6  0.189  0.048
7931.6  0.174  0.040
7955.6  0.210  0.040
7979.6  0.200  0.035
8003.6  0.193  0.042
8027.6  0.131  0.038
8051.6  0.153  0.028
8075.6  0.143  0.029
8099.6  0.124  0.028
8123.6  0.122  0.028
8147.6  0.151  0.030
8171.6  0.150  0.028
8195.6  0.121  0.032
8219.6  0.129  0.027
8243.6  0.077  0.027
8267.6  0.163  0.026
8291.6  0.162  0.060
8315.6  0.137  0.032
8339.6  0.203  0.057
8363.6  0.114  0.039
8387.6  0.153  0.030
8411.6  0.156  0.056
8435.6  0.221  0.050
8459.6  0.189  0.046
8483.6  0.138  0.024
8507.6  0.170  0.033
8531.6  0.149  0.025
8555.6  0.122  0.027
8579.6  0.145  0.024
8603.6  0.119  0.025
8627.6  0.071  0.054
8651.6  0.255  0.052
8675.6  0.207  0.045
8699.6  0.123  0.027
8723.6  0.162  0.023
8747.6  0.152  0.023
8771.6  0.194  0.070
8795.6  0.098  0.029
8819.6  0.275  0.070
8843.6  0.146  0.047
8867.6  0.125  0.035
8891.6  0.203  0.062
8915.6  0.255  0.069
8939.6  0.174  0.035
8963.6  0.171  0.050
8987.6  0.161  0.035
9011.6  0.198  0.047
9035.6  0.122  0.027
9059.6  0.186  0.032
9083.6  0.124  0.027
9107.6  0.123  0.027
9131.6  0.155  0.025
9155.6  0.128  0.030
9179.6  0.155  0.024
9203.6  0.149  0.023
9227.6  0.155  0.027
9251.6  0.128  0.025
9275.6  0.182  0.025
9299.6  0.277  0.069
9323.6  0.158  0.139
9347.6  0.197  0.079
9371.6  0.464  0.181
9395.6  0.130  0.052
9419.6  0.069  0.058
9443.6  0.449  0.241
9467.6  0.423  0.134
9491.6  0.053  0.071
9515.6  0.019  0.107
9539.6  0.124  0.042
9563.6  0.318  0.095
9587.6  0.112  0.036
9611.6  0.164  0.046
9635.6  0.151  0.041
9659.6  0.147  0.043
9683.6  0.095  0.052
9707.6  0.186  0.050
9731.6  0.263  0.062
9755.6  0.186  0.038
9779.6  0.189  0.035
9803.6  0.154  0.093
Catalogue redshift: 0.995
